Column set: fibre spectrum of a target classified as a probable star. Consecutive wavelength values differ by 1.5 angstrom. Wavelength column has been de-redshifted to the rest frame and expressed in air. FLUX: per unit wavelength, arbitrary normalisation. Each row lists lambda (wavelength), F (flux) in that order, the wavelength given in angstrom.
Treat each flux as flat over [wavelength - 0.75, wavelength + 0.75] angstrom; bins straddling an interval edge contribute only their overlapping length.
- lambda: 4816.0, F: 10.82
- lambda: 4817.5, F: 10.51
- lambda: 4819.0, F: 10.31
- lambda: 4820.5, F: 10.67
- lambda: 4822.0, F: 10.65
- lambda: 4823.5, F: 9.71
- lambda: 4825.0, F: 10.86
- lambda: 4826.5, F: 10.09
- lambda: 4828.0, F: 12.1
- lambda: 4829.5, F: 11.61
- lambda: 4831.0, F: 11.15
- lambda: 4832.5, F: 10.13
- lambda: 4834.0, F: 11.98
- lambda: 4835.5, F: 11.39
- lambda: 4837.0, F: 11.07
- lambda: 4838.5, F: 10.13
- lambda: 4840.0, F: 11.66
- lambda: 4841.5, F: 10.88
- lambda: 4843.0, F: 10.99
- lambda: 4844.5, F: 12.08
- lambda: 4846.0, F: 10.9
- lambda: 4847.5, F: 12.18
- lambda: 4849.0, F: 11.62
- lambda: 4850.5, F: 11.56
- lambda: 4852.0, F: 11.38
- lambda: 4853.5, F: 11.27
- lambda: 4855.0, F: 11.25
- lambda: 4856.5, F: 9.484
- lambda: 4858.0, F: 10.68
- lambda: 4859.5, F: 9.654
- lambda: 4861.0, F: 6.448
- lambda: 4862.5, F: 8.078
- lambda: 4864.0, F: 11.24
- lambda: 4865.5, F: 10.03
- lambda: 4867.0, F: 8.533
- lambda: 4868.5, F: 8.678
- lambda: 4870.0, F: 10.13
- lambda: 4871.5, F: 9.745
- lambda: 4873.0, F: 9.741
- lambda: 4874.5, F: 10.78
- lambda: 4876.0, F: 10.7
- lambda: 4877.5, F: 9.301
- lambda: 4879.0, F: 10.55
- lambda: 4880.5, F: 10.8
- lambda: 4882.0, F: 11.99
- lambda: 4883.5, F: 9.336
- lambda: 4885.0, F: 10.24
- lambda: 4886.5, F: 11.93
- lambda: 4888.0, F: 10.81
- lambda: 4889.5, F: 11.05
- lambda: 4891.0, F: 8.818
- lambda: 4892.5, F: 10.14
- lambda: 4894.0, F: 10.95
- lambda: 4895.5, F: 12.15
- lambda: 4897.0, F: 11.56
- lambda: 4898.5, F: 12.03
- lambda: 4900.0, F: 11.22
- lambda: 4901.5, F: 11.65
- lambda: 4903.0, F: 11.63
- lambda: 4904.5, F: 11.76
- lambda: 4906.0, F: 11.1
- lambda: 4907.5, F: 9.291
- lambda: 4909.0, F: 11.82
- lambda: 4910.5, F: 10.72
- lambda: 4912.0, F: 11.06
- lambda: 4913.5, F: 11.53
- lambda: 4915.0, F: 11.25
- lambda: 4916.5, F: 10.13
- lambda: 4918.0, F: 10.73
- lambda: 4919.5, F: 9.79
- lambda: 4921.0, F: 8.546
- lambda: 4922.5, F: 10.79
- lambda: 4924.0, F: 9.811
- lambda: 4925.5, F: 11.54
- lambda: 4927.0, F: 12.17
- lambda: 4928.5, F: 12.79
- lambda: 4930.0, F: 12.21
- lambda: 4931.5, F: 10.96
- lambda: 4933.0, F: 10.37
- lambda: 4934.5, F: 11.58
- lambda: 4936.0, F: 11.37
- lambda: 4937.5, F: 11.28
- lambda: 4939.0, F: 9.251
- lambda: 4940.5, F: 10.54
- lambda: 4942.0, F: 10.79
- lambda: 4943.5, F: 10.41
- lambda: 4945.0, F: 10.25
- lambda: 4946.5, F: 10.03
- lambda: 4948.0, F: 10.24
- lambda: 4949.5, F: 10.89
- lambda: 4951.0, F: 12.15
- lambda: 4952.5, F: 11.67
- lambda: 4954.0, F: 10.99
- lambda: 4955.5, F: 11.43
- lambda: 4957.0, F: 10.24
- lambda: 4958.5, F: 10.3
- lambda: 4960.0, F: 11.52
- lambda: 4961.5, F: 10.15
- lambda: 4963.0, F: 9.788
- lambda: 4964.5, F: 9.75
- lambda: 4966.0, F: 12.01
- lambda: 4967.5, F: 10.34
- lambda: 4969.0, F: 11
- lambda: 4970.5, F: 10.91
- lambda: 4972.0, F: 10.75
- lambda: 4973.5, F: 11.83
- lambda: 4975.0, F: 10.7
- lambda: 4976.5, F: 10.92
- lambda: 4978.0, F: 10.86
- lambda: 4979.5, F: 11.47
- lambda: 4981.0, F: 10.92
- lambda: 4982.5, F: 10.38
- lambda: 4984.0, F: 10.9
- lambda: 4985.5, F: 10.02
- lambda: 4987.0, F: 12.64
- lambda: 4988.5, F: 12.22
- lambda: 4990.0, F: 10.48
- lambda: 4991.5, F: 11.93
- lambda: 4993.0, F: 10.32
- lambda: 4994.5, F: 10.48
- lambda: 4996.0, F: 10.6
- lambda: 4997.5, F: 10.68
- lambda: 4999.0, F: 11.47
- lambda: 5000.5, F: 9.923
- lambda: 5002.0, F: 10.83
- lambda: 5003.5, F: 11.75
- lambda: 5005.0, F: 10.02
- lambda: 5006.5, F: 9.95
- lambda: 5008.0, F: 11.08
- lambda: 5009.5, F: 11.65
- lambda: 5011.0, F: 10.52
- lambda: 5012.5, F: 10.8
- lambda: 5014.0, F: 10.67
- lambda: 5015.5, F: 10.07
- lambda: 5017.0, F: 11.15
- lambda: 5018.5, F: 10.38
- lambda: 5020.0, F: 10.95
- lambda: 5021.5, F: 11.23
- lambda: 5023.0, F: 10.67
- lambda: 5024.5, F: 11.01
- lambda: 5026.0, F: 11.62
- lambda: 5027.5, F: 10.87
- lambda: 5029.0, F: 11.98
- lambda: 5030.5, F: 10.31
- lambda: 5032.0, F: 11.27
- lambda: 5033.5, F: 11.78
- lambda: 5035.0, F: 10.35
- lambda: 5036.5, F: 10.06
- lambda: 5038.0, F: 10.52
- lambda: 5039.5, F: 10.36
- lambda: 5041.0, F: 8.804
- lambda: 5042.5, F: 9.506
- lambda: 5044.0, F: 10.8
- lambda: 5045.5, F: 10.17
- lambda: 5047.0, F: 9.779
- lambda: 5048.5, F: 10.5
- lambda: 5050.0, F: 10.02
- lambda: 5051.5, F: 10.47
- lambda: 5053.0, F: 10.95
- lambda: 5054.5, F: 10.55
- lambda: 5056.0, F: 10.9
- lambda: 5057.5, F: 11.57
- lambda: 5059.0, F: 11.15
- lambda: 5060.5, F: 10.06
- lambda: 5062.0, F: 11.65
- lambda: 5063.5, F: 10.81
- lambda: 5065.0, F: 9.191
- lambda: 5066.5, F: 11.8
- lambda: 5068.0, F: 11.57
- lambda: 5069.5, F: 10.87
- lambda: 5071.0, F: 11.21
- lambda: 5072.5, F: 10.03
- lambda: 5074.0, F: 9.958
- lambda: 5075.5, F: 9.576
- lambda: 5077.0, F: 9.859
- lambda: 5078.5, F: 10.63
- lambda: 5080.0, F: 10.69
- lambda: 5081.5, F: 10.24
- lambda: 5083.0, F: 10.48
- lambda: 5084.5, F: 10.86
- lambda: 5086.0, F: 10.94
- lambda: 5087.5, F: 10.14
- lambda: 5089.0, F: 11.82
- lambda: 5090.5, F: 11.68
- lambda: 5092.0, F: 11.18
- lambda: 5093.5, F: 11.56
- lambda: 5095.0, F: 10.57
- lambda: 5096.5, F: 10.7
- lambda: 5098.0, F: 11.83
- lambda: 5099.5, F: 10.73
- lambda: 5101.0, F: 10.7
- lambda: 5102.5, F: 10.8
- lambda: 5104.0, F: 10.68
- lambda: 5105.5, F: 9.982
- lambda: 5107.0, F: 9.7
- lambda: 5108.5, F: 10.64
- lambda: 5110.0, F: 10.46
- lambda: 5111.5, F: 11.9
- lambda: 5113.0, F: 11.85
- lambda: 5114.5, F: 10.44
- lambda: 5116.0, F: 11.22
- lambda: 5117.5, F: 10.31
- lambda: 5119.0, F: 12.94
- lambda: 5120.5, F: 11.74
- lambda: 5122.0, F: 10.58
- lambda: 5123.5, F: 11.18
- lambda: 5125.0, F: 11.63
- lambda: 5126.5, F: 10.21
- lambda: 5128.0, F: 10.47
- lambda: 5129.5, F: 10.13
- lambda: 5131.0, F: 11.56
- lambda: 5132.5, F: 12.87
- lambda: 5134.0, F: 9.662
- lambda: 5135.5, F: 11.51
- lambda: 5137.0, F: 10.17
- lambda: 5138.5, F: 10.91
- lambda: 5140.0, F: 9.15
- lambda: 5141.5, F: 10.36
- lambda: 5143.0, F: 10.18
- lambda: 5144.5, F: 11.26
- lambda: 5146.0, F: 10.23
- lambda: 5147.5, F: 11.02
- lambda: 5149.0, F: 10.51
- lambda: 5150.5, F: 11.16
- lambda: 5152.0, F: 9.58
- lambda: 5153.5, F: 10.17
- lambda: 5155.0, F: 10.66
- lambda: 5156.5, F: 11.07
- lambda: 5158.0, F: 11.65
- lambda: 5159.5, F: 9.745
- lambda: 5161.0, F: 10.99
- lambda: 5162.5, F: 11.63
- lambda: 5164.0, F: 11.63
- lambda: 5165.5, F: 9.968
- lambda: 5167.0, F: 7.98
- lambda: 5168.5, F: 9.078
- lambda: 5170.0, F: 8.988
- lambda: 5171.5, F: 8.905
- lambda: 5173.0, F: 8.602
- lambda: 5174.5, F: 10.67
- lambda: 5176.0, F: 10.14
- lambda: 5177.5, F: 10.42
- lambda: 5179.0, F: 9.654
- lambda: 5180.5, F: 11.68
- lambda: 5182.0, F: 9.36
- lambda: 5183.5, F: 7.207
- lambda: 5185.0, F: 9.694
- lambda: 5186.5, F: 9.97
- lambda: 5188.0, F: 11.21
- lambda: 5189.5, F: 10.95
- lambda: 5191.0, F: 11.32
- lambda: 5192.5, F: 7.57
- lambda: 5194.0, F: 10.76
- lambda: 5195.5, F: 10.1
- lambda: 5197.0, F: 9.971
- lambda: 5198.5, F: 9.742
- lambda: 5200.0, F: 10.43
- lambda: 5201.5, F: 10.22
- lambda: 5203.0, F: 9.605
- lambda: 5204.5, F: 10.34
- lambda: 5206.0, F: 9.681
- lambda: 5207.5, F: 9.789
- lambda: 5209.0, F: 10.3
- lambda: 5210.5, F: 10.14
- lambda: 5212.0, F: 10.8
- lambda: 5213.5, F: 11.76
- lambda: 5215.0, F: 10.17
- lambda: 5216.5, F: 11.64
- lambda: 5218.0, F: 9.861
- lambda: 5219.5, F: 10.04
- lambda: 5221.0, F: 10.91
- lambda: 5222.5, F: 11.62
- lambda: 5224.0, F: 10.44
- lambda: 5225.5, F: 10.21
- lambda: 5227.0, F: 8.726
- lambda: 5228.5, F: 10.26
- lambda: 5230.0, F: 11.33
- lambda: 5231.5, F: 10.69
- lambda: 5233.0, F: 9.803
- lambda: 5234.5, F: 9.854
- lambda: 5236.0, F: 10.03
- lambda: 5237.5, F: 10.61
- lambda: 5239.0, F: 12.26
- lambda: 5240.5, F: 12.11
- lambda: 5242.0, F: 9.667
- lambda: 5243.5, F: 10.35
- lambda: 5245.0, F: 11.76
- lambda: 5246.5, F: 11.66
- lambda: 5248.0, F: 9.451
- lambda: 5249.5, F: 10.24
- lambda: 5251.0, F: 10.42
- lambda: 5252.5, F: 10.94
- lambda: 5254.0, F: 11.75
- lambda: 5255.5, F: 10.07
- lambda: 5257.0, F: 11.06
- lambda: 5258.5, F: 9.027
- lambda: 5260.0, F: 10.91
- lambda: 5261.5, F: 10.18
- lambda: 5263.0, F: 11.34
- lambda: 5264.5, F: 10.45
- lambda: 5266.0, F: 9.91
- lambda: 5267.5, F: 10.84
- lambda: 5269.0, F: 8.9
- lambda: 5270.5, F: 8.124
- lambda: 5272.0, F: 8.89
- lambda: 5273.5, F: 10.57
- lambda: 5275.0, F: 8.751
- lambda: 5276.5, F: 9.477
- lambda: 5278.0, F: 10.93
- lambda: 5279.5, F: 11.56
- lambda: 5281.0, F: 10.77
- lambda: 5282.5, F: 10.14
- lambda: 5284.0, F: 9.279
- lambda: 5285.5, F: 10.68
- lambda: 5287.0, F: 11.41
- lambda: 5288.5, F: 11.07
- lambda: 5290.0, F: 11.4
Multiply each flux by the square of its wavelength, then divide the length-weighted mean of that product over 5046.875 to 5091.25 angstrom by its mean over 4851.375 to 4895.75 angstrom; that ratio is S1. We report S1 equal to 1.1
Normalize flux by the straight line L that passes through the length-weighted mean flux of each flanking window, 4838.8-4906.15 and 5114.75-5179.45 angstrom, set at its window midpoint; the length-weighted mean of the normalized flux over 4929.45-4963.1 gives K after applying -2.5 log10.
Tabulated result -0.02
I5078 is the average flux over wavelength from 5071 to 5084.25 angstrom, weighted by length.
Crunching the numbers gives 10.3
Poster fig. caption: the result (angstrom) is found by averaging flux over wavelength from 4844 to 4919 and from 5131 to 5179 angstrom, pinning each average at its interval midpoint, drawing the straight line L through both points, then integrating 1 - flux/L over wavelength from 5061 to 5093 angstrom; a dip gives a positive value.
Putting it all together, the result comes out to -0.9 angstrom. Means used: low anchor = 10.6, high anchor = 10.4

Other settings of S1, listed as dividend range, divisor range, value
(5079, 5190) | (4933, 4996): 1.04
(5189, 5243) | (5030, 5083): 1.05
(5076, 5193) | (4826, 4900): 1.10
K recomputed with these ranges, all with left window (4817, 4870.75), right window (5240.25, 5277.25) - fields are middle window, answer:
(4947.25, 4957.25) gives -0.06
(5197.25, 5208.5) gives 0.03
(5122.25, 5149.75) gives -0.04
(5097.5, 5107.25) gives -0.03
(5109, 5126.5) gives -0.09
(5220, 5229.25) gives -0.01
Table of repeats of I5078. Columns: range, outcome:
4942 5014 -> 10.9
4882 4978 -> 10.9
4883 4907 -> 11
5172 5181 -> 10.1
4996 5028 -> 10.8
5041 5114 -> 10.7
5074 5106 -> 10.7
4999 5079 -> 10.7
